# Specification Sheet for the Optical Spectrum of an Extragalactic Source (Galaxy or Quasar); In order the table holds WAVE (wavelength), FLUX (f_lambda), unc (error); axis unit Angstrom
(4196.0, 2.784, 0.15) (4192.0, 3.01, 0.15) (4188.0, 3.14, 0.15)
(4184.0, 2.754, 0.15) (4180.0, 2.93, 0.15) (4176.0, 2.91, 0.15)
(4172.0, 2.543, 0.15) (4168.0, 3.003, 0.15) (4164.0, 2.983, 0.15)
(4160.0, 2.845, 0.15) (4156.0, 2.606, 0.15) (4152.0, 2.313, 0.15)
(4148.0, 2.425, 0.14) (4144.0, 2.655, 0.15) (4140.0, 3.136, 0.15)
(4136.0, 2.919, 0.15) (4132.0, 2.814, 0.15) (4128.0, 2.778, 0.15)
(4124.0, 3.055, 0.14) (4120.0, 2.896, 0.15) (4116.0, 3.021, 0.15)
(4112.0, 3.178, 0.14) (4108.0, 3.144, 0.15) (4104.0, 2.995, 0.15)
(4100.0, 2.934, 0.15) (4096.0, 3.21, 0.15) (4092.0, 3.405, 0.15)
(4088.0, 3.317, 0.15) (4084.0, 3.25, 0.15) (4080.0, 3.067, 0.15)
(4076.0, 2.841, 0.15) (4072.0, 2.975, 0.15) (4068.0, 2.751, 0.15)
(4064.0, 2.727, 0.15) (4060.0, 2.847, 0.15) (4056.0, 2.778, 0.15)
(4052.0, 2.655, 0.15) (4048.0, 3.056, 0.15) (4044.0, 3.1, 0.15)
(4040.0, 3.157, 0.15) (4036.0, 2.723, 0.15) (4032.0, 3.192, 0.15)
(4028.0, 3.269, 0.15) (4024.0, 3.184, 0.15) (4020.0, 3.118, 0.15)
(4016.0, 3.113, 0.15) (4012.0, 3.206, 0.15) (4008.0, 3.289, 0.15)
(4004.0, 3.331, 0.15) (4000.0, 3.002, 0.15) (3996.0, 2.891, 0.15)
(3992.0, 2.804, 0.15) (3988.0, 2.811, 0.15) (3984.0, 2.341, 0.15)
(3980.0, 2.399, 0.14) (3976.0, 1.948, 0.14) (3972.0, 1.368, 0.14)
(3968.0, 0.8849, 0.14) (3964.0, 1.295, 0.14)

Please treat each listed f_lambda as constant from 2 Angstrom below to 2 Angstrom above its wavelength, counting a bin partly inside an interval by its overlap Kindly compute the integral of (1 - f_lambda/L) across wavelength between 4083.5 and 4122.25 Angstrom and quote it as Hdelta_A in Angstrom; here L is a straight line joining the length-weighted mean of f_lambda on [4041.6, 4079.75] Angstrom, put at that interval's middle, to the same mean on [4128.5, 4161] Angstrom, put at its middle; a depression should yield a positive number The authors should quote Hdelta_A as -4.7 Angstrom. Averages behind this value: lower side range 2.87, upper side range 2.71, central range 3.13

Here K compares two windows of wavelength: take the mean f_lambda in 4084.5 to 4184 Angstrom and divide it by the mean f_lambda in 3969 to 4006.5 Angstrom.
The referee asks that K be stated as 1.16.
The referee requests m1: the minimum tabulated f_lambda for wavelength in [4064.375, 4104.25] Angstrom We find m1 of 2.751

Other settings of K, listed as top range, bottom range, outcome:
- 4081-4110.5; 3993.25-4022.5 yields 1.02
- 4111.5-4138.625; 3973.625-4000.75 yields 1.15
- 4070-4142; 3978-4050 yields 1.02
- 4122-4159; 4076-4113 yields 0.87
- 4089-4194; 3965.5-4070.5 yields 1.05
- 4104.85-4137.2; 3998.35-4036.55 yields 0.94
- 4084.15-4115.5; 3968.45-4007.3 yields 1.27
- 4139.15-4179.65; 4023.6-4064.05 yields 0.92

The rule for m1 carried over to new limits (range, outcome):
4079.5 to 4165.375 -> 2.313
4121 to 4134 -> 2.778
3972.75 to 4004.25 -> 1.948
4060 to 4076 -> 2.727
